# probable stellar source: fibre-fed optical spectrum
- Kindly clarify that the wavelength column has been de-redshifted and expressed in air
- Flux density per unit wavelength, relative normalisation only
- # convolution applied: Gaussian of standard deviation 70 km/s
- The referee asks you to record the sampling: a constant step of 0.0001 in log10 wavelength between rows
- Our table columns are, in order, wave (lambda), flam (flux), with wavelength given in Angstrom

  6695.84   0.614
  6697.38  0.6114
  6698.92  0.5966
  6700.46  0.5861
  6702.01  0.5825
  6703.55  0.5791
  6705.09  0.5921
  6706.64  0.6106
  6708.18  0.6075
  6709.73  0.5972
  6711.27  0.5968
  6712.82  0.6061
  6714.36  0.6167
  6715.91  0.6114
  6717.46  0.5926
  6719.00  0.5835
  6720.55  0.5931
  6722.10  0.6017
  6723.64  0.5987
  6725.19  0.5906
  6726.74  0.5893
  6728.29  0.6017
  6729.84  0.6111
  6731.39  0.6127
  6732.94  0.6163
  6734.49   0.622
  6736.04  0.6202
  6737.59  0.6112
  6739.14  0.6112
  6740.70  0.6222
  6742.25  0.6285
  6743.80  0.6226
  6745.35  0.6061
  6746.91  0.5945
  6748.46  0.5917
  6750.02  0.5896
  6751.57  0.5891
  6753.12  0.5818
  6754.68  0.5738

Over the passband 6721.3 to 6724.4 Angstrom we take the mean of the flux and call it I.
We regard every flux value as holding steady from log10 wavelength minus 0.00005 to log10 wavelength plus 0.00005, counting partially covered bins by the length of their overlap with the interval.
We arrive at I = 0.601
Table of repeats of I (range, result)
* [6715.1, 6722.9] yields 0.597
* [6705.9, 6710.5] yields 0.605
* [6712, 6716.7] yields 0.61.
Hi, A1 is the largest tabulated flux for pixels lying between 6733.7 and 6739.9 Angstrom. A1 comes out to 0.622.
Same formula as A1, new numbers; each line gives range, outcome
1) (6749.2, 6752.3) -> 0.5896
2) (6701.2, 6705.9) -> 0.5921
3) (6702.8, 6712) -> 0.6106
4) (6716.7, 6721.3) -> 0.5931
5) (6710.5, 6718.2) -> 0.6167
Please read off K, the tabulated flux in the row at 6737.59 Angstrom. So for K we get 0.6112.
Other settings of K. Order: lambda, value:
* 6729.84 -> 0.6111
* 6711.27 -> 0.5968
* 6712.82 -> 0.6061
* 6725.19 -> 0.5906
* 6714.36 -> 0.6167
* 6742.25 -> 0.6285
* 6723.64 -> 0.5987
